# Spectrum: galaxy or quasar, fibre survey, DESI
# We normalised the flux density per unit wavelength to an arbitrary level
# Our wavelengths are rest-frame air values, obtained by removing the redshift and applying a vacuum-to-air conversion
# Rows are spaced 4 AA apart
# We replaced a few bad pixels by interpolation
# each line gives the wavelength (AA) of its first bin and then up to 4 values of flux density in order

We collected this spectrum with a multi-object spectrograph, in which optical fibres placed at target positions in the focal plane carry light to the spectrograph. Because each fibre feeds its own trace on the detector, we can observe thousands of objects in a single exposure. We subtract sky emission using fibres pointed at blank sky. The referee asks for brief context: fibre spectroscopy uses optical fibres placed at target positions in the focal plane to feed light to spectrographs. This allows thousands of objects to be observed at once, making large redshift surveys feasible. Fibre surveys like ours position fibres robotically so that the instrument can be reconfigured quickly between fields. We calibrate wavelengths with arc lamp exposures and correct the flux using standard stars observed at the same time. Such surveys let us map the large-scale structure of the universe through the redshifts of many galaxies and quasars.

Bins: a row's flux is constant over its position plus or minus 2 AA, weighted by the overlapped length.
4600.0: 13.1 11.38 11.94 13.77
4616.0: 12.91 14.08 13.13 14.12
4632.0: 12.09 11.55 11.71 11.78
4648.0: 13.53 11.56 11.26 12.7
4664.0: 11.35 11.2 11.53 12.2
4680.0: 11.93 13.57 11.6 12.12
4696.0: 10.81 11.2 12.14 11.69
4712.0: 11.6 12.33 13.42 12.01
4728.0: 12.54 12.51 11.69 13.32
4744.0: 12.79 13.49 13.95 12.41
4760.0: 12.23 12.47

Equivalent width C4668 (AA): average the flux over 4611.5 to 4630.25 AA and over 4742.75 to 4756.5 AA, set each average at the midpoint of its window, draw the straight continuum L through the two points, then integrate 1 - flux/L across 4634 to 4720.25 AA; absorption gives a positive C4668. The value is 9.8 AA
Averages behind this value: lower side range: 13.6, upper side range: 13.3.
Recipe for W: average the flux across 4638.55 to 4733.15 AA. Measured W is 12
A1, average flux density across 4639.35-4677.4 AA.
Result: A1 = 11.9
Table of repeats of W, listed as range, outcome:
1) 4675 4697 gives 12.1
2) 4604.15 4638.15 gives 12.9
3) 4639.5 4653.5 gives 12.2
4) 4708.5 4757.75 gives 12.6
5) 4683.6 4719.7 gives 11.9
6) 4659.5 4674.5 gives 11.6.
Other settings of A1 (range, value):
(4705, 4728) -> 12.2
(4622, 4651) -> 12.5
